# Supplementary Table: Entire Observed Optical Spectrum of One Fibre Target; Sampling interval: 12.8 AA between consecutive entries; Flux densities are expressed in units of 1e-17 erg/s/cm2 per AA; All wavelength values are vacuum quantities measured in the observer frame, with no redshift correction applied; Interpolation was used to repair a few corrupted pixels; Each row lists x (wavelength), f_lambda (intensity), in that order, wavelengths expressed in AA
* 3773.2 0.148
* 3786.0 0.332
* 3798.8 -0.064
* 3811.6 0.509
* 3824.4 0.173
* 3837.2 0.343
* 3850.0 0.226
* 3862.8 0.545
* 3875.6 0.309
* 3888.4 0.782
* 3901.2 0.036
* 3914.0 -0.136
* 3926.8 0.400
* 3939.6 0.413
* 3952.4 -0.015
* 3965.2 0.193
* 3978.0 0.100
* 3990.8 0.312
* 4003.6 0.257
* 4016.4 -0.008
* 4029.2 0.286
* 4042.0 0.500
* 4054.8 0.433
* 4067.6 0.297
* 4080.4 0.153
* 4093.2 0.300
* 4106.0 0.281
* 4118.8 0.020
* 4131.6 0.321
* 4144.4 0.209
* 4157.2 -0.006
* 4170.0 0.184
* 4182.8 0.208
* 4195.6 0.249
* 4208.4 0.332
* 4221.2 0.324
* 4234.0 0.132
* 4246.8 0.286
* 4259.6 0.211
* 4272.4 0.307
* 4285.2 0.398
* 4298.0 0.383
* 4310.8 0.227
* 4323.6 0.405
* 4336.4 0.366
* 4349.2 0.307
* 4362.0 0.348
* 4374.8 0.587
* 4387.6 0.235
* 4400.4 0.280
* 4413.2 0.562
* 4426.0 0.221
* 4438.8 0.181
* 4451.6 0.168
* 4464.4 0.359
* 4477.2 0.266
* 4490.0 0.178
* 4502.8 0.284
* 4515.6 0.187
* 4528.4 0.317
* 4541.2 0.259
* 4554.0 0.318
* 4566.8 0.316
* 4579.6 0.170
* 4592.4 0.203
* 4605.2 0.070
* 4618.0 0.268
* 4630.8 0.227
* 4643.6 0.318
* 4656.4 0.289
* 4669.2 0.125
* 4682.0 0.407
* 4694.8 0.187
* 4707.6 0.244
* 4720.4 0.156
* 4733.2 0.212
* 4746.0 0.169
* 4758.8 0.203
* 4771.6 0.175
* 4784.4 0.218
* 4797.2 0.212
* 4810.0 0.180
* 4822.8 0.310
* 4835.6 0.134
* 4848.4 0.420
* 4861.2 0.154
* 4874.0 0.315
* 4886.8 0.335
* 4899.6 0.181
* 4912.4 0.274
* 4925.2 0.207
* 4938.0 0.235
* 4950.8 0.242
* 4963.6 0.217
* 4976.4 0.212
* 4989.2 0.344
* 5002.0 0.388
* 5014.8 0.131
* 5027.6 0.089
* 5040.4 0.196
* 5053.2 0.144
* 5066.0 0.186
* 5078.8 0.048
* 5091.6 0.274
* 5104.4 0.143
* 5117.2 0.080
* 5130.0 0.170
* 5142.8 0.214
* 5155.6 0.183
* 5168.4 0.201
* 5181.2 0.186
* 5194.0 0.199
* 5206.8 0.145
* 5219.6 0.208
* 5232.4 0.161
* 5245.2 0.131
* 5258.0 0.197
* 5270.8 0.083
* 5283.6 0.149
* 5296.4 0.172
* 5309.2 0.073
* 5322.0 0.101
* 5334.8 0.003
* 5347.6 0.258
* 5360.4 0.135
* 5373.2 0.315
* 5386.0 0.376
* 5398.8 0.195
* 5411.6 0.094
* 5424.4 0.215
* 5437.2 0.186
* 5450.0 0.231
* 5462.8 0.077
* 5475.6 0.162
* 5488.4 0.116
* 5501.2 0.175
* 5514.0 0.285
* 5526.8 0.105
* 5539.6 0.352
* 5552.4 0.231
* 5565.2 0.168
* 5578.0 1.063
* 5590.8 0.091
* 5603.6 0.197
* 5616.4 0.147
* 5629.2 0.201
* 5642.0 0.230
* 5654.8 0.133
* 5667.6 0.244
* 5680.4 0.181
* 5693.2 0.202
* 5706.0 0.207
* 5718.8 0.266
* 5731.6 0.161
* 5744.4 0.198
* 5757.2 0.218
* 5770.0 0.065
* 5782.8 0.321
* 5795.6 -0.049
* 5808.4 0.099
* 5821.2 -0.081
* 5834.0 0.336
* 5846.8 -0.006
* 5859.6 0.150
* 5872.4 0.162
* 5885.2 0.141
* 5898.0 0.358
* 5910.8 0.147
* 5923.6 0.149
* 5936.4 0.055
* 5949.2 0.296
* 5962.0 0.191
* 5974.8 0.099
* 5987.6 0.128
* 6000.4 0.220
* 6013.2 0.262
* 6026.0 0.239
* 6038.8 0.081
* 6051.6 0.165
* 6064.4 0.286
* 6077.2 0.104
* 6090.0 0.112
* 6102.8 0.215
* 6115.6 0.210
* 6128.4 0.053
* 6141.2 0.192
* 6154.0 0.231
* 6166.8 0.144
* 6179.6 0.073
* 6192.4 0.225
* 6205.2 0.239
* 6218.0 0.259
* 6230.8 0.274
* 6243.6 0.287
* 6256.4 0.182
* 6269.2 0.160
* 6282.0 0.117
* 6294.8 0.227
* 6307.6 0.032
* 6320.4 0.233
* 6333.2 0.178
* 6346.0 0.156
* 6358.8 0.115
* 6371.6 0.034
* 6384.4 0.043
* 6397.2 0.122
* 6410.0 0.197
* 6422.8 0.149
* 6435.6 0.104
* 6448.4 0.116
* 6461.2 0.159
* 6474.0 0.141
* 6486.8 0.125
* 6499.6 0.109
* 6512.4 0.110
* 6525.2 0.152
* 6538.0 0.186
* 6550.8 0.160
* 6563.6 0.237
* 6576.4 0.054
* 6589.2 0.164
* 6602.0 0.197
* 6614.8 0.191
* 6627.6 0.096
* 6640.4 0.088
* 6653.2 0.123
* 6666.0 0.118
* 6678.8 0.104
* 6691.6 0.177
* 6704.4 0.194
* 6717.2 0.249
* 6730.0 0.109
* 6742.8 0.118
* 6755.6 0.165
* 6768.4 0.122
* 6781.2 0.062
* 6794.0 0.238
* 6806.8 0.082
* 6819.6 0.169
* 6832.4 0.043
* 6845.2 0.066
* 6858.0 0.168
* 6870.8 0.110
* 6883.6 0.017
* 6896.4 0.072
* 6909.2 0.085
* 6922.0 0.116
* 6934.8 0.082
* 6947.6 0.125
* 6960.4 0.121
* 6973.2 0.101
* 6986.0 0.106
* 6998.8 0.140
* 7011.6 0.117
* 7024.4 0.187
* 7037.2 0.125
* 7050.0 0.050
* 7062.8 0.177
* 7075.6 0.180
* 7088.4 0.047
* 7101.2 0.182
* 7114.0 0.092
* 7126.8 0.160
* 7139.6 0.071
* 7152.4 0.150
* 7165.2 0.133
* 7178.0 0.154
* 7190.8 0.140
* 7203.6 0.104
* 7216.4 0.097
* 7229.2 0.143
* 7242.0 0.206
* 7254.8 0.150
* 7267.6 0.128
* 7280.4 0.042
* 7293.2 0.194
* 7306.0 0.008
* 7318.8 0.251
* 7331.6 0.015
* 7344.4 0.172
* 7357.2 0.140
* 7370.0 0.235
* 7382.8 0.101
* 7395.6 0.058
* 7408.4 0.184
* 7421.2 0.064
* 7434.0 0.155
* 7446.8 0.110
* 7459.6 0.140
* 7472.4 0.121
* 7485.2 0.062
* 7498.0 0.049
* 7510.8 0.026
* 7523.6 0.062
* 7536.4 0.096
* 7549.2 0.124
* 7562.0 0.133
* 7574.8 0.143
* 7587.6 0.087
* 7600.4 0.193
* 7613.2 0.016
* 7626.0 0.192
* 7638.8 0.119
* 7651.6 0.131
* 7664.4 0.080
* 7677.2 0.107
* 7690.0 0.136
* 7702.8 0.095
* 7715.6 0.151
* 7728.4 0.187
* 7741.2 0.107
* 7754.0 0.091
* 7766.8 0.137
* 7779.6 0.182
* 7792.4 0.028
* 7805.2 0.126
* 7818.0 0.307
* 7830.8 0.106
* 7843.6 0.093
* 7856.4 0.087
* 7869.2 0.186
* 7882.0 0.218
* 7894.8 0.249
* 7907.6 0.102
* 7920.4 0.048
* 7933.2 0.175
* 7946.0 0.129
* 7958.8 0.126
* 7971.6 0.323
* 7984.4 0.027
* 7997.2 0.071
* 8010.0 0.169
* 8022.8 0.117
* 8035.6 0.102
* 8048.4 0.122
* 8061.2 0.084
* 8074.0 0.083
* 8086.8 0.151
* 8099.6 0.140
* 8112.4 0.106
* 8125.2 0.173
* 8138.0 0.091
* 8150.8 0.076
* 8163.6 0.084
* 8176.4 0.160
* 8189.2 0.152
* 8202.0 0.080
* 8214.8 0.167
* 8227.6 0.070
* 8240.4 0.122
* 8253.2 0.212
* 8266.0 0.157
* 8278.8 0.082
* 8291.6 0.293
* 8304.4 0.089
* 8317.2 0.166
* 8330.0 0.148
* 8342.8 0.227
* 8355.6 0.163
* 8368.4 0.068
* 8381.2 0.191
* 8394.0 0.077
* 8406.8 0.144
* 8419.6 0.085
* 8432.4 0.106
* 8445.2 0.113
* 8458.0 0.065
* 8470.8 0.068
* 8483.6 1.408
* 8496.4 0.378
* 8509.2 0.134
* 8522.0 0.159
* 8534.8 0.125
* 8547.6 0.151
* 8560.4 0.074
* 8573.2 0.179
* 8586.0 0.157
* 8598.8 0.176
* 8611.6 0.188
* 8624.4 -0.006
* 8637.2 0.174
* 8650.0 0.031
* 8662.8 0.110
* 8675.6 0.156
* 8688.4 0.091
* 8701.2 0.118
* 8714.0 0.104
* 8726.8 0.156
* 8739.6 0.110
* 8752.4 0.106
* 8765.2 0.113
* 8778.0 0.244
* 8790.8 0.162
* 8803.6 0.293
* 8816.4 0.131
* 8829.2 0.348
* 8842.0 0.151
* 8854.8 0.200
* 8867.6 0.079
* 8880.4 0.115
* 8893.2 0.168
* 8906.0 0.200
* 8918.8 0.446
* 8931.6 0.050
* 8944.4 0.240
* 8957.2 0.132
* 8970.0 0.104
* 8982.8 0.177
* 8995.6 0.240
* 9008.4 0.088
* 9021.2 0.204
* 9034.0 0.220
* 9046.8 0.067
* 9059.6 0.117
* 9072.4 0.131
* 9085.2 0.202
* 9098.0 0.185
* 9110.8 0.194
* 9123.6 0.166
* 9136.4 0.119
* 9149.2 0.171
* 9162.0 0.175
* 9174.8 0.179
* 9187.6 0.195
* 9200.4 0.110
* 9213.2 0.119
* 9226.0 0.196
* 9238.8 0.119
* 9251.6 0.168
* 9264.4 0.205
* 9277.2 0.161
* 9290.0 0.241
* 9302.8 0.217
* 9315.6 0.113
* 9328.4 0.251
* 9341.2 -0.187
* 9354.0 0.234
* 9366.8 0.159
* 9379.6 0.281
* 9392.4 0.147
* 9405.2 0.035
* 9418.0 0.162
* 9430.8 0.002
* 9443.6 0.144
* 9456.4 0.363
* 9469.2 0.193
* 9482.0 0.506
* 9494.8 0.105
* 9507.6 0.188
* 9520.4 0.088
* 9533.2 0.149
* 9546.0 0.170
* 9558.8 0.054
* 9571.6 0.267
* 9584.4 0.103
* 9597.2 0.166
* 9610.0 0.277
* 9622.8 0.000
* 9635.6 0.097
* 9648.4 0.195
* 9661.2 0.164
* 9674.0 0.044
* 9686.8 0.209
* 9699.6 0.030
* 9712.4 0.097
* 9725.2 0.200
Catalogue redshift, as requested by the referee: 1.276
